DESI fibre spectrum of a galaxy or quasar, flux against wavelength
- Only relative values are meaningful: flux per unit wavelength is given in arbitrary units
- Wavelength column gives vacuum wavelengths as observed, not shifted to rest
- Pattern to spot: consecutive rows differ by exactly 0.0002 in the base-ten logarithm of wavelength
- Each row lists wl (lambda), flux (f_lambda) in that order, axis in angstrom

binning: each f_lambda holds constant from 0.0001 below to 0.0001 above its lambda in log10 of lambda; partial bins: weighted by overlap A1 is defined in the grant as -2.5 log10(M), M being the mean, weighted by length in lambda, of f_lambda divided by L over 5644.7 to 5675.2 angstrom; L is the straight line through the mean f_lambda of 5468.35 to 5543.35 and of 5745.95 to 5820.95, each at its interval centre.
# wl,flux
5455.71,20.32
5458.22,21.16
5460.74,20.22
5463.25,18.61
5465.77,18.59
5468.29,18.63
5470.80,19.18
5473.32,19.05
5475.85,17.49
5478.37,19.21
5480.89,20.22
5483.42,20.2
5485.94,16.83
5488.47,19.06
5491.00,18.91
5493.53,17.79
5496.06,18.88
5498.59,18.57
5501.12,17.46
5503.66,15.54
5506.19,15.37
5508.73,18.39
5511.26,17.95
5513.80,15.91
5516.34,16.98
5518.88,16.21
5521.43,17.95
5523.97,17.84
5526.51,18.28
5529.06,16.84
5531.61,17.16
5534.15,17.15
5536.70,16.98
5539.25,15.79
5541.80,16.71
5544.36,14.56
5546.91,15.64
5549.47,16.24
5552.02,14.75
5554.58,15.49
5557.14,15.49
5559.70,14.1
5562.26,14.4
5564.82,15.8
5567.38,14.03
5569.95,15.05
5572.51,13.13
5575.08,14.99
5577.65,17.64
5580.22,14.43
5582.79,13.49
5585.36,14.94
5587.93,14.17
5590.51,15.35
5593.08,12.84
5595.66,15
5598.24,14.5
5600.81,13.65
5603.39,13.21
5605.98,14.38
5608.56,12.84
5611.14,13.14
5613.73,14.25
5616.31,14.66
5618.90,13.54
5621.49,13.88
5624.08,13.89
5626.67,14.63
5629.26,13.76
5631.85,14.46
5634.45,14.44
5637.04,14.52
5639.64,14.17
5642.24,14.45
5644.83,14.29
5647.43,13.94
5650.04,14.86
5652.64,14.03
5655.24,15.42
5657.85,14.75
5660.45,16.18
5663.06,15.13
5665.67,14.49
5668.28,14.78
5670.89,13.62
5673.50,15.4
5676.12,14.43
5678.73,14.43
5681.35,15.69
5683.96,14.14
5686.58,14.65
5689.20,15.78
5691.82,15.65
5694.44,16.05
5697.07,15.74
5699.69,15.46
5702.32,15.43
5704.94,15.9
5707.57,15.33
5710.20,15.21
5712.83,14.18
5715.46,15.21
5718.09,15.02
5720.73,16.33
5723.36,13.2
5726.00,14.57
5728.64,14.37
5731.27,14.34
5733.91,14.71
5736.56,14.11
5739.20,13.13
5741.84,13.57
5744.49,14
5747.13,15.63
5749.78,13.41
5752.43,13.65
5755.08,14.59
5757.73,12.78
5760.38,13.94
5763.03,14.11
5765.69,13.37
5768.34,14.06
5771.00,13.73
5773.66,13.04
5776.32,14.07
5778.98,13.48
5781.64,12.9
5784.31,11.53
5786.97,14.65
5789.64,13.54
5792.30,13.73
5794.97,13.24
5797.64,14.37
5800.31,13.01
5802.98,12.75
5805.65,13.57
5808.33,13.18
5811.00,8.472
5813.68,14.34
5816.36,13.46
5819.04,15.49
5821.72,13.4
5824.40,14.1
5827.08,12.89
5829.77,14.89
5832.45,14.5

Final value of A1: 0.05 mag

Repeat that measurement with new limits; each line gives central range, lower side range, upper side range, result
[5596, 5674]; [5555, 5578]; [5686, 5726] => 0.056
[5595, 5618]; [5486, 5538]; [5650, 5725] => 0.162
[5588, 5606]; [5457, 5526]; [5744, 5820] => 0.171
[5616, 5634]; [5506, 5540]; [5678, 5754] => 0.130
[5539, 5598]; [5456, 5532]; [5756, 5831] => 0.141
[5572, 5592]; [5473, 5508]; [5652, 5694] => 0.121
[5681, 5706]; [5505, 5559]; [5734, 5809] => -0.063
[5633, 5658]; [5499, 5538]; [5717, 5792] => 0.066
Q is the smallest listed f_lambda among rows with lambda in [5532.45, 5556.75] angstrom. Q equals 14.56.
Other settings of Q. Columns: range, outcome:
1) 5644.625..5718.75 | 13.62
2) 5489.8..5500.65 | 17.79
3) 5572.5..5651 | 12.84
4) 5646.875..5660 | 13.94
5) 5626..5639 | 13.76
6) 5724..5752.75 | 13.13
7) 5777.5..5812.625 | 8.472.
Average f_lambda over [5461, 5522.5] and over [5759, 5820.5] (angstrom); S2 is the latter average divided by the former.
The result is 0.74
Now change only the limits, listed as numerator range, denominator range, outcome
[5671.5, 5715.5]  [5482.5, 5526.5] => 0.86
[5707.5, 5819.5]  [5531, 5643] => 0.94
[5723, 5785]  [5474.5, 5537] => 0.78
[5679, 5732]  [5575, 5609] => 1.05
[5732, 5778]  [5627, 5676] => 0.95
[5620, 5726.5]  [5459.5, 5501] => 0.79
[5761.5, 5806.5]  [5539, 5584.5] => 0.89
